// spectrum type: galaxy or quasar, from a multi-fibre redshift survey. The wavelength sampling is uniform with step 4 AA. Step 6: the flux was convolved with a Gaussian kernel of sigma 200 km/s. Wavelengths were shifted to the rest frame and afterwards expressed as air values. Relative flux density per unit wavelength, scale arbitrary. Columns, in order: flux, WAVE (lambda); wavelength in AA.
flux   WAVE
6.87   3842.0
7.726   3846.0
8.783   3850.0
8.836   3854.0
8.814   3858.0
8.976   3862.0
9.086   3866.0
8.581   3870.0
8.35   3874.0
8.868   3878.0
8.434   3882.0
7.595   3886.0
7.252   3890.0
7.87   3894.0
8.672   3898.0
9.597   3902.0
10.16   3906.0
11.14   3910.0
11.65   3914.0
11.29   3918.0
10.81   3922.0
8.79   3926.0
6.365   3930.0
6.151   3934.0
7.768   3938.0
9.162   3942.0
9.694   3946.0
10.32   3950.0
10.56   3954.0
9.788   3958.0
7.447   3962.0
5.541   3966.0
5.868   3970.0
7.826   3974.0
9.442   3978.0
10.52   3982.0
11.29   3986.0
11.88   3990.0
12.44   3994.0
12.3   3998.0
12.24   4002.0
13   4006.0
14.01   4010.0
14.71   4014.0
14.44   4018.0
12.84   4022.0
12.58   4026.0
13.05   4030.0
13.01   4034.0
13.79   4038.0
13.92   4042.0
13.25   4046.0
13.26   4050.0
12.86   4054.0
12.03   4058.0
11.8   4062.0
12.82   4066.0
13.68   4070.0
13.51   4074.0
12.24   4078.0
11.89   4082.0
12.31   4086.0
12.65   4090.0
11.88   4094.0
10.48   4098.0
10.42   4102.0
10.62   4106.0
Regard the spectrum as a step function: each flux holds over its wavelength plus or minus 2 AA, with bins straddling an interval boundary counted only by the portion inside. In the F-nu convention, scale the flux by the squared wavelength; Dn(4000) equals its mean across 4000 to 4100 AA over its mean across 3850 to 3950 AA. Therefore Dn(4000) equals 1.55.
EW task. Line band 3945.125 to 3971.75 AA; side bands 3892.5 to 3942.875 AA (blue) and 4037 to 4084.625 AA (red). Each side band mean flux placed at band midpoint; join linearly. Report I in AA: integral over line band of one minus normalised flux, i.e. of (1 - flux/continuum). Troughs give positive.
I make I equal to 4.6 AA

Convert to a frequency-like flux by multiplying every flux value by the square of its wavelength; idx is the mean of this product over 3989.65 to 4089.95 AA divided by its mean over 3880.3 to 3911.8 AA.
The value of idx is 1.6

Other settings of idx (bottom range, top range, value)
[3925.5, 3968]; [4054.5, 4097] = 1.60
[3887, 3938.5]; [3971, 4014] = 1.33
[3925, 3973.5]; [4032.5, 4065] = 1.69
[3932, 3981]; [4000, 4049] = 1.66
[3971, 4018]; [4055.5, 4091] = 1.11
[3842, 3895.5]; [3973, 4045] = 1.61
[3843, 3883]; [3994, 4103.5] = 1.63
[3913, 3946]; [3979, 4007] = 1.36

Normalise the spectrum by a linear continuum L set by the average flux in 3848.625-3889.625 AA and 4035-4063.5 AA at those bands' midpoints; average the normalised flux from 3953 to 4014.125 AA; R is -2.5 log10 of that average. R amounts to 0.10 mag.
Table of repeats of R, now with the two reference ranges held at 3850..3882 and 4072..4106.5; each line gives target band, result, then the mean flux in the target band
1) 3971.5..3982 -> 0.162 mag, 8.86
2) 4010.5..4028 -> -0.250 mag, 13.7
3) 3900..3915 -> -0.134 mag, 10.6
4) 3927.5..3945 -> 0.278 mag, 7.54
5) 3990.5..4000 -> -0.167 mag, 12.3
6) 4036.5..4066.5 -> -0.148 mag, 13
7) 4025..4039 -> -0.185 mag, 13.1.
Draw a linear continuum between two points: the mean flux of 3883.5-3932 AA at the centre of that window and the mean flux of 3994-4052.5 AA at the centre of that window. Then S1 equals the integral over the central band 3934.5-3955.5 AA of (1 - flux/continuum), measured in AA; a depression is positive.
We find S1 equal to 2.7 AA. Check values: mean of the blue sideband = 9.26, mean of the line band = 9.24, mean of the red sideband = 13.3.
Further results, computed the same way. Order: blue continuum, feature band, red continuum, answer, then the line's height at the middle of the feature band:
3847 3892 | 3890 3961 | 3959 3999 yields -2.88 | 8.95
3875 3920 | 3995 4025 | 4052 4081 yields -4.56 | 11.5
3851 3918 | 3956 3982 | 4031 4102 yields 6.89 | 10.7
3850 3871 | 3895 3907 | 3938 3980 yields -0.77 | 8.73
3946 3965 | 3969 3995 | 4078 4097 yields -0.08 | 9.89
